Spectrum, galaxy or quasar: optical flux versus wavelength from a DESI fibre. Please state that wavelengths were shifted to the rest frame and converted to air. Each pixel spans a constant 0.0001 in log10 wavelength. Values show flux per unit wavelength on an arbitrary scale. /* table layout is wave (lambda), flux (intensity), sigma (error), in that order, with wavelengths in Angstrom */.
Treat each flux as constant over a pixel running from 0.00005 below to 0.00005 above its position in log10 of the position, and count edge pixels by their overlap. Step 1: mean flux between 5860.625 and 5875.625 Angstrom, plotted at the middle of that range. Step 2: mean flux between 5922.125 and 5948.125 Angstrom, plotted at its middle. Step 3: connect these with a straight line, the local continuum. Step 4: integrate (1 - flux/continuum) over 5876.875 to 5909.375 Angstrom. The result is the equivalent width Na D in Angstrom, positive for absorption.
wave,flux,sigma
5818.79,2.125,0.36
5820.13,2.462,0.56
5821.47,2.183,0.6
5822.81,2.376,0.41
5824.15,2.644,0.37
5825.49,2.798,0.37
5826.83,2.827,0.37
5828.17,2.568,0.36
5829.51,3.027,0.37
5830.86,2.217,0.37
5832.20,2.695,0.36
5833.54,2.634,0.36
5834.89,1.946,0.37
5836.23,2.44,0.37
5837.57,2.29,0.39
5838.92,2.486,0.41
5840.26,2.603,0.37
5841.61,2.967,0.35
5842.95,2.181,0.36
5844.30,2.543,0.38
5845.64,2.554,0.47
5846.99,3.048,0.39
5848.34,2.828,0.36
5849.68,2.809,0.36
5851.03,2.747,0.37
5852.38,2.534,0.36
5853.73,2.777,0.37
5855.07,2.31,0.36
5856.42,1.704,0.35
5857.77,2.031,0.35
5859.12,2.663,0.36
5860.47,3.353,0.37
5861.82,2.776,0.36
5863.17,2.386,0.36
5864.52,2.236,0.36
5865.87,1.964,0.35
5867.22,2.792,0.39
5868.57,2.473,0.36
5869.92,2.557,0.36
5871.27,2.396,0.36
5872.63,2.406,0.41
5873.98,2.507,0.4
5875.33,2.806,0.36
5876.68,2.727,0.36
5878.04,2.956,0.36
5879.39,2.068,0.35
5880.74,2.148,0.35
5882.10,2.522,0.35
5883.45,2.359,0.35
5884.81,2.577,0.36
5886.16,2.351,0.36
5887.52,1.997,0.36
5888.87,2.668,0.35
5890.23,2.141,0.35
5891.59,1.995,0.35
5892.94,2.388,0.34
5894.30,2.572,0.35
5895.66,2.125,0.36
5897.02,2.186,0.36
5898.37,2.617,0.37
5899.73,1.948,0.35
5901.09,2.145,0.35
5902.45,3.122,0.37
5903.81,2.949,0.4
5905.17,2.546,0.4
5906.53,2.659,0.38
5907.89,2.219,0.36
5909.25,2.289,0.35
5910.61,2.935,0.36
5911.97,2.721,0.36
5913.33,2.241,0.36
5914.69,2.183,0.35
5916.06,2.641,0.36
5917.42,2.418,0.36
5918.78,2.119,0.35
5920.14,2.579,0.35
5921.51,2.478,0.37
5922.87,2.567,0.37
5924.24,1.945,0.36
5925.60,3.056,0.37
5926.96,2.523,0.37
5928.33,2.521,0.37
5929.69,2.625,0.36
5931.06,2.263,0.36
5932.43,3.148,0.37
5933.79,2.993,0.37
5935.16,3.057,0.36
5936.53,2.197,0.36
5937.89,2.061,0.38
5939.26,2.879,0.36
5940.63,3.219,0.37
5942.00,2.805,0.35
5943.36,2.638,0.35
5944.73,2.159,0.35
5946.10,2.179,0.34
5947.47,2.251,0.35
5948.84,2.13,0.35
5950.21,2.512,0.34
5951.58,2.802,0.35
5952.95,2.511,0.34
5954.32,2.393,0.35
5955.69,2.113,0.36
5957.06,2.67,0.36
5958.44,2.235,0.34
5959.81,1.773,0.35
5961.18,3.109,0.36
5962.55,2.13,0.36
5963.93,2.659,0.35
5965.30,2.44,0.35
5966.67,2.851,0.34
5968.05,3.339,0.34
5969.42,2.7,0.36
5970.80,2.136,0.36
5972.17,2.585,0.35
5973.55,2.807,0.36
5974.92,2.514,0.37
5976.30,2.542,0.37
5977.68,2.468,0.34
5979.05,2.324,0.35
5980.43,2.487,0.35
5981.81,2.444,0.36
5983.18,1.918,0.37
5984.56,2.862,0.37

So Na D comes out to 1.7 Angstrom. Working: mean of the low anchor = 2.5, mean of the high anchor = 2.58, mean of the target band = 2.4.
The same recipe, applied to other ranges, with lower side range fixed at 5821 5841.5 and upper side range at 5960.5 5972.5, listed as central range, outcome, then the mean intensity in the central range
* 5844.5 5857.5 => -0.1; 2.57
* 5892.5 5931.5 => 2.1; 2.47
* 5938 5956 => 1.0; 2.5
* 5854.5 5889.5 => 1.6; 2.45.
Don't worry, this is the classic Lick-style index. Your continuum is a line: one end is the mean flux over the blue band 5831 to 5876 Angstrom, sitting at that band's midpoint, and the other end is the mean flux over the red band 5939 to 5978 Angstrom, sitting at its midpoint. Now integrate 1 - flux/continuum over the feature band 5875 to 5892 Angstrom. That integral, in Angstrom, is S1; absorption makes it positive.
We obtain 0.8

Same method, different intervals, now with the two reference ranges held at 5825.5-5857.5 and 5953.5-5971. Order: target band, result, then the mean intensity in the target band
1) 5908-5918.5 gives 0.3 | 2.46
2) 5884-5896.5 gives 1.1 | 2.31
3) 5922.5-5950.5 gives -0.4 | 2.56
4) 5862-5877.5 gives 0.3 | 2.49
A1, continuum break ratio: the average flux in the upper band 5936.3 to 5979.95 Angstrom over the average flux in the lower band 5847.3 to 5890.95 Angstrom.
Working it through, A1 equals 1.01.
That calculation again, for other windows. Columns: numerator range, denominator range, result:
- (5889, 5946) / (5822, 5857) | 0.98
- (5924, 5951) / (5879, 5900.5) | 1.12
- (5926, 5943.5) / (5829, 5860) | 1.07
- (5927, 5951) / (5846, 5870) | 1.00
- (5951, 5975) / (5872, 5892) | 1.05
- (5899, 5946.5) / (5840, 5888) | 1.01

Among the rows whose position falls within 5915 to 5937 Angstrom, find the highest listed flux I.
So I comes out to 3.148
